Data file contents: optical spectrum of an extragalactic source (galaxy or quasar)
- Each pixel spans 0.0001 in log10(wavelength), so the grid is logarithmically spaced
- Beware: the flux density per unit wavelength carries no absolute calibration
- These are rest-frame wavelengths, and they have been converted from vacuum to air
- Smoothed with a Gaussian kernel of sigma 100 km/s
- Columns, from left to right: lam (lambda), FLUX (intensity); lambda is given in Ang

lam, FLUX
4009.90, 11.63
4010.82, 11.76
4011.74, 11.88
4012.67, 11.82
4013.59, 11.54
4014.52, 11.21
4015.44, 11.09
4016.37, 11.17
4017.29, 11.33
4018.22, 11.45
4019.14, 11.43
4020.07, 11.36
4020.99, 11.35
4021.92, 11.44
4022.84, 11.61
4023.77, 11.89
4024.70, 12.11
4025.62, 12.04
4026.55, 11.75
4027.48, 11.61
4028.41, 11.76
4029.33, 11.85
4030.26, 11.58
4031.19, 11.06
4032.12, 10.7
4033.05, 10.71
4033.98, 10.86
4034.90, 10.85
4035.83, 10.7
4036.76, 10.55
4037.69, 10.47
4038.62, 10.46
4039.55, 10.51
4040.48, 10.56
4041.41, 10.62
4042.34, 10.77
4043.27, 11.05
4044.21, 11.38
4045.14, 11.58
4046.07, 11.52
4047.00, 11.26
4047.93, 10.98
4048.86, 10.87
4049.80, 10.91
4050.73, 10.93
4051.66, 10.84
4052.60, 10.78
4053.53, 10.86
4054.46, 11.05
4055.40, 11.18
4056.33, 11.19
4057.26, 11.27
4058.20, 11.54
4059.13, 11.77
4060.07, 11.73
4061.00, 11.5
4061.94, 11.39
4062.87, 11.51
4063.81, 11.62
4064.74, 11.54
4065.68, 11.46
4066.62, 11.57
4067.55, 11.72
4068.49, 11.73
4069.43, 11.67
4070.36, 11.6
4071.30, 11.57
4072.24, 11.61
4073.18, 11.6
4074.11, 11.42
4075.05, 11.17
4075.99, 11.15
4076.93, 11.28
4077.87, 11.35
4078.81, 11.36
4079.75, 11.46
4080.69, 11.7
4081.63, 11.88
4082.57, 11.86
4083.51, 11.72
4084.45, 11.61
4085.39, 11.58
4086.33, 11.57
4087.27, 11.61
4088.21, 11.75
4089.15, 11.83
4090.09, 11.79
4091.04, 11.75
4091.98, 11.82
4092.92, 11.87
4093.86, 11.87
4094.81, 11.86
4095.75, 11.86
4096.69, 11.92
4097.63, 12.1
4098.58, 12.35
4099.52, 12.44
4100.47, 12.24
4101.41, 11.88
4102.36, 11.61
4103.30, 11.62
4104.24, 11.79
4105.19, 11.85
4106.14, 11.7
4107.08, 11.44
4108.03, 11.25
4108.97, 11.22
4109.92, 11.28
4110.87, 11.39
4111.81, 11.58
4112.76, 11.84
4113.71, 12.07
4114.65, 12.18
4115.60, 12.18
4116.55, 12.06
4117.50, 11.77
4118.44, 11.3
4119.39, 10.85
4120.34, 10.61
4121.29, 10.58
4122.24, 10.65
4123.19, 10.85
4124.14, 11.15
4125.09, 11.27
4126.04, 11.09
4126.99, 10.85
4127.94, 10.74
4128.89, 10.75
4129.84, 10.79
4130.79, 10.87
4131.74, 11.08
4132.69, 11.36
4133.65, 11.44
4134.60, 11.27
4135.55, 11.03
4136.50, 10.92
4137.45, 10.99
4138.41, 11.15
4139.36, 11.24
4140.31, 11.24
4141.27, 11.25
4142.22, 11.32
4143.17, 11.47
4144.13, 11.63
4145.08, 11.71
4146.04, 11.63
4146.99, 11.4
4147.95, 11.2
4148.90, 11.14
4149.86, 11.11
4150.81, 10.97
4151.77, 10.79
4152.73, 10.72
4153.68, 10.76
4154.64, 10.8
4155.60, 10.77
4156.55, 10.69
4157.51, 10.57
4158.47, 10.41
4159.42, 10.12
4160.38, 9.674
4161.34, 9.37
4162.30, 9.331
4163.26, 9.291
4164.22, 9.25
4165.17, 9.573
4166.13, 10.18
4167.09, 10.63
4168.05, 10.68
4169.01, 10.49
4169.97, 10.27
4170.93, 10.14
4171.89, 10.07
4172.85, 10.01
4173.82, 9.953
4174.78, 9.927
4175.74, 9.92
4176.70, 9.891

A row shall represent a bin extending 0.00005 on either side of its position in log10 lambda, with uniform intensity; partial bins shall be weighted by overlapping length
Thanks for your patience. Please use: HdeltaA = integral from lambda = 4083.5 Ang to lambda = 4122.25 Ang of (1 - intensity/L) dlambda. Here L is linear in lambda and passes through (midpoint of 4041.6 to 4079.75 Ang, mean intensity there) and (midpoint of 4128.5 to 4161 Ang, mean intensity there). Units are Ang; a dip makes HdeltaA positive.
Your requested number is -1.8 Ang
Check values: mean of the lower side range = 11.3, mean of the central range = 11.7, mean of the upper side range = 11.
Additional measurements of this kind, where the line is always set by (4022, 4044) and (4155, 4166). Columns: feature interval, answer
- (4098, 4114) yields -2.0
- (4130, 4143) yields -1.3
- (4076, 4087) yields -0.9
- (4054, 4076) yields -1.3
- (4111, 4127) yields -1.6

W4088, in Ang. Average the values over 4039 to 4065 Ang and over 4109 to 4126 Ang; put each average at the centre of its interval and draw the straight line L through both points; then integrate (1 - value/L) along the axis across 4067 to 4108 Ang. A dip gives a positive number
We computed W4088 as -1.56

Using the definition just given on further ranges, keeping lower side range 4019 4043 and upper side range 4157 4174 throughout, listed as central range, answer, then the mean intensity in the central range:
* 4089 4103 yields -1.8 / 11.9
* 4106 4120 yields -1.5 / 11.6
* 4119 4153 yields -2.8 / 11.1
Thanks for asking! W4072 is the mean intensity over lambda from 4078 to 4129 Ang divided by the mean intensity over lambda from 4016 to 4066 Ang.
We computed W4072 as 1.0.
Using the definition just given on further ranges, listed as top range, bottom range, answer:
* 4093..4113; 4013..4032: 1.02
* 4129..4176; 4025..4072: 0.95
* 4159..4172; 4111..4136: 0.88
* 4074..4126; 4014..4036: 1.02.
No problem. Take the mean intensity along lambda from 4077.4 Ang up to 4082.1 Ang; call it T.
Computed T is 11.5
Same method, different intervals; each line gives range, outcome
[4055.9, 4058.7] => 11.4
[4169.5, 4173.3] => 10.1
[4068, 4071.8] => 11.6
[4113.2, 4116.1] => 12.1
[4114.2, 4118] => 12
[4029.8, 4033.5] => 11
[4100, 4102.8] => 11.9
